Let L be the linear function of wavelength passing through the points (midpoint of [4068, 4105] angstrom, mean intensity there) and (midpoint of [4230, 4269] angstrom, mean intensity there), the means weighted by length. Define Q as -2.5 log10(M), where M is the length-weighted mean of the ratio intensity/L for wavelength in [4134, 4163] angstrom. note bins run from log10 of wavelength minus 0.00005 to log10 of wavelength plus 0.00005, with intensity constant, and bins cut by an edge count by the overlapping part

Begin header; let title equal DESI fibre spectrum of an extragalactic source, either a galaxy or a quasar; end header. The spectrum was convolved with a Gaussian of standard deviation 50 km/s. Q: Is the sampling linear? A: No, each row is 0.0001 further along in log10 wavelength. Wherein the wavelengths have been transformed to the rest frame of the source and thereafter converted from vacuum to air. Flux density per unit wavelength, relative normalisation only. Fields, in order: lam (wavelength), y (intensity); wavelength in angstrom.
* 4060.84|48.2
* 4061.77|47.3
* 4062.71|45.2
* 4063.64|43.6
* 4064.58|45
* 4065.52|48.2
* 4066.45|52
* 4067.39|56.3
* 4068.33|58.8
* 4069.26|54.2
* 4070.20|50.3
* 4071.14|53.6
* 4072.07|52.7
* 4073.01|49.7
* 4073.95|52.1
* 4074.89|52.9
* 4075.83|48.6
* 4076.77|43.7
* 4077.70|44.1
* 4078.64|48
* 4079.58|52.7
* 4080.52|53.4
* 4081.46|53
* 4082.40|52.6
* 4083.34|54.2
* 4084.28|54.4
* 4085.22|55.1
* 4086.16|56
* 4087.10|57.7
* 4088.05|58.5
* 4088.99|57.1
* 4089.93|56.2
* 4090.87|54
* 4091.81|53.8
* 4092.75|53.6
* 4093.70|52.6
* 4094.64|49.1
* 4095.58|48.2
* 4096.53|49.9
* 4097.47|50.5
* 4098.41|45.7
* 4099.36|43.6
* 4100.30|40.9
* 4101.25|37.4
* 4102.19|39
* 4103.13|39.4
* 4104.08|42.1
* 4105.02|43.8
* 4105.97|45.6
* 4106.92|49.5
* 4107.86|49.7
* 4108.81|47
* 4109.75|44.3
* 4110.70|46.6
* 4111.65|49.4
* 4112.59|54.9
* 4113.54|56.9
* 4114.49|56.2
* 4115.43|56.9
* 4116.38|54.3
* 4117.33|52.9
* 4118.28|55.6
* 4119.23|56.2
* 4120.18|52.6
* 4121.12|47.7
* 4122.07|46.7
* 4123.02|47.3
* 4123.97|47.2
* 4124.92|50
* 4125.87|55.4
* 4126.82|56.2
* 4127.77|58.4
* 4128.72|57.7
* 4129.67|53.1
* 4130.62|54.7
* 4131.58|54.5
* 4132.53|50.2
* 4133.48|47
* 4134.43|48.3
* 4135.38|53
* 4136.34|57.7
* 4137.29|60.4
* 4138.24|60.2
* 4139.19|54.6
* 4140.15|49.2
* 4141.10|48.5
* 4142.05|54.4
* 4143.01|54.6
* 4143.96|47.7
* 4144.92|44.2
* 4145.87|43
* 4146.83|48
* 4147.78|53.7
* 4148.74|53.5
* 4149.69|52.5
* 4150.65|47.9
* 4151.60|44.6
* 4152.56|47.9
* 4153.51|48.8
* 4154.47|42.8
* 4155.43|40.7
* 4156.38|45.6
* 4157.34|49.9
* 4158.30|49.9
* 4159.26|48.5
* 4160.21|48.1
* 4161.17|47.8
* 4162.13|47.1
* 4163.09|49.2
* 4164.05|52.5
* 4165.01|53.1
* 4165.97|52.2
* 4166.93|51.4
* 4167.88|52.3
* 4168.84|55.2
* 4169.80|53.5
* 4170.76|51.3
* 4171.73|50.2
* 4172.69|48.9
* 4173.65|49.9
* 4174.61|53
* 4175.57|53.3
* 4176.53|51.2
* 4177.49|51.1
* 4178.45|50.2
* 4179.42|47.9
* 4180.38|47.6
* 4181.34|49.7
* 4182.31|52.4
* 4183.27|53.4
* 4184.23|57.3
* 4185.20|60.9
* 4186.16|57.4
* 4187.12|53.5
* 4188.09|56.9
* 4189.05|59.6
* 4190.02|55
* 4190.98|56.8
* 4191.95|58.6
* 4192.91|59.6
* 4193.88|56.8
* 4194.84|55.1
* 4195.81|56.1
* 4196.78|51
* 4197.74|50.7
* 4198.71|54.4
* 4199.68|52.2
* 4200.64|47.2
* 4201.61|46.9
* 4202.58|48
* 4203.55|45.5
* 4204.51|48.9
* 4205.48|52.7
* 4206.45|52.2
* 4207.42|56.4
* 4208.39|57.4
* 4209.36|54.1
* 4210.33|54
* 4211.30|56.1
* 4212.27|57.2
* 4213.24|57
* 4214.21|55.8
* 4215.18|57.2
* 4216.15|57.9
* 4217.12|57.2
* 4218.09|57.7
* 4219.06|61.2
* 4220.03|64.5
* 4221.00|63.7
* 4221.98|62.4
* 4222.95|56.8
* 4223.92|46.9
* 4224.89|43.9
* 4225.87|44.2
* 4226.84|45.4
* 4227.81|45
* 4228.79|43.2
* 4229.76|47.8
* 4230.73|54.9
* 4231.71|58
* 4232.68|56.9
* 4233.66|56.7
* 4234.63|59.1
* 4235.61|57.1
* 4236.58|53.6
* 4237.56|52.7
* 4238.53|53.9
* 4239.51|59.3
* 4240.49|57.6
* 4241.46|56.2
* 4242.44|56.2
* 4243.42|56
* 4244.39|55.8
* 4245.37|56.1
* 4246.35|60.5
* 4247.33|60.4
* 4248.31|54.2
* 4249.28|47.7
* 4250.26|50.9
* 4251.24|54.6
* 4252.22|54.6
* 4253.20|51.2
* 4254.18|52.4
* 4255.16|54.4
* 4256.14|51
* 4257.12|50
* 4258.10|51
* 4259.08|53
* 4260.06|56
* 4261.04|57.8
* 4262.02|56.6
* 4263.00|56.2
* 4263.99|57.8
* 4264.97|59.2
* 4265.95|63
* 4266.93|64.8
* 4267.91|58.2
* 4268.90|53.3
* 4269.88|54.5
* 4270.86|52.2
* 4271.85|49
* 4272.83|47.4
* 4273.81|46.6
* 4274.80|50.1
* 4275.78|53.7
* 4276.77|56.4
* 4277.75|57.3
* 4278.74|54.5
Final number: 0.06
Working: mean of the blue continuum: 50.4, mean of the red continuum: 55.7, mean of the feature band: 49.8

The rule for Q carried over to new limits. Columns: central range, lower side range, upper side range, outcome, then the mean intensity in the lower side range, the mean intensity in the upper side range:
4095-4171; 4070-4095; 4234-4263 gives 0.07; 52.6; 54.9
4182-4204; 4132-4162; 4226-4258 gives -0.05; 49.8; 53.7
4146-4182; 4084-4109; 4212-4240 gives 0.05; 49.2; 54.7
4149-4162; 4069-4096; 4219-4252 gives 0.13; 52.5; 54.4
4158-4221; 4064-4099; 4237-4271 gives 0.01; 52.1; 55.4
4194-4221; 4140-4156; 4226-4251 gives -0.05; 48.3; 54.1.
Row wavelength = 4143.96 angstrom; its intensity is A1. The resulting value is 47.7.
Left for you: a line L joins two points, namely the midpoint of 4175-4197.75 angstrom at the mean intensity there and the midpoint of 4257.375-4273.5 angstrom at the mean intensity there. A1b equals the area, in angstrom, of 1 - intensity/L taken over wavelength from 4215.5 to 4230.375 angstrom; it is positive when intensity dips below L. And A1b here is 0.4 angstrom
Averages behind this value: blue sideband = 54.3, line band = 53.3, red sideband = 55.5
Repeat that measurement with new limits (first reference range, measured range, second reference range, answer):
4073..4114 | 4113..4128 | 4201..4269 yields -0.7 angstrom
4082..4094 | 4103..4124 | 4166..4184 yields 1.6 angstrom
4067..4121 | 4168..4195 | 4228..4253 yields -0.3 angstrom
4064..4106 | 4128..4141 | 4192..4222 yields -0.4 angstrom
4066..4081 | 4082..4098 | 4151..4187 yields -0.8 angstrom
